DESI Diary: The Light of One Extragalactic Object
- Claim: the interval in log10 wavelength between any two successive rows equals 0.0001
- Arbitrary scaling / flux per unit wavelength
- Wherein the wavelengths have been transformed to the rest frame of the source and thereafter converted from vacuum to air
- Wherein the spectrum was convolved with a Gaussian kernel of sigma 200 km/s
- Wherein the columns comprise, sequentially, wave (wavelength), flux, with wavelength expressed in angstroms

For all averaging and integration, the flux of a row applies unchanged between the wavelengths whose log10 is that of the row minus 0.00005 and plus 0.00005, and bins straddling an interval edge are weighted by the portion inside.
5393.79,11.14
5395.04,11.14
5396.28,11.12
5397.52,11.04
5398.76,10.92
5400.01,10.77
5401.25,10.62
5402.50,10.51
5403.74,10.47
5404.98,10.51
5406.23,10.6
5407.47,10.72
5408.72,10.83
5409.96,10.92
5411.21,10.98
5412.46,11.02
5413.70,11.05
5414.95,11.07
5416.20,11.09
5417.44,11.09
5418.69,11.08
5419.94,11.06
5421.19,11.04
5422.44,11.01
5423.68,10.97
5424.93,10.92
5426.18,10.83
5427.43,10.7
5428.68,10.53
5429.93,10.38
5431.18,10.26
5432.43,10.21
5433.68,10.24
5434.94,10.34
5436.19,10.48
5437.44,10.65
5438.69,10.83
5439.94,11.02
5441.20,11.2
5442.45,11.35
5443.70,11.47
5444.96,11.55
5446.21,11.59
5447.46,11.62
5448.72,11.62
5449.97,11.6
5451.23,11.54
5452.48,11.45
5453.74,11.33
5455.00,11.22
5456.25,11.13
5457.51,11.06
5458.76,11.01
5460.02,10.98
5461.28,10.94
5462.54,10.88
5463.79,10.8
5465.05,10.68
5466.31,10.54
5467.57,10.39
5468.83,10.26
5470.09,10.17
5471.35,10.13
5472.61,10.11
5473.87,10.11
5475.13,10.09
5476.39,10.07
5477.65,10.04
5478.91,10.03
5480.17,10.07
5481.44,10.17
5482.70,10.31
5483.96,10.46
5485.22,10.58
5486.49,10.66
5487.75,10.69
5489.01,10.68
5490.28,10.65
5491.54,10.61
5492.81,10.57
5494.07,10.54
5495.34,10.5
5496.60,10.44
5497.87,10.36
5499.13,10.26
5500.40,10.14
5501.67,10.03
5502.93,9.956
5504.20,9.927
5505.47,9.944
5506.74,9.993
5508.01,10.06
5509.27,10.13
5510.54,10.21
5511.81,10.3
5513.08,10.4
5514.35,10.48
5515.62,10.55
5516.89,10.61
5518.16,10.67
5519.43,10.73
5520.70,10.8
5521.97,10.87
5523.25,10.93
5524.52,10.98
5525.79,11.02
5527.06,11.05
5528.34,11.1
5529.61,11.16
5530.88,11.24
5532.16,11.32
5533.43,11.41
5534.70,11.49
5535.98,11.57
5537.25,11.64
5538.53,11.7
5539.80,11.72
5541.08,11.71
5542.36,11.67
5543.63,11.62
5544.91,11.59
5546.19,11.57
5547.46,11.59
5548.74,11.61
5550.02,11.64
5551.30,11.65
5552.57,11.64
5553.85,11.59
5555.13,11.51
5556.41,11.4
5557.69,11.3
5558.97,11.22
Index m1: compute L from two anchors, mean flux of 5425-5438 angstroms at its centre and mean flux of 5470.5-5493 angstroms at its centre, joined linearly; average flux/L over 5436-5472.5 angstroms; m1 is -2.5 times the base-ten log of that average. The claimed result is -0.06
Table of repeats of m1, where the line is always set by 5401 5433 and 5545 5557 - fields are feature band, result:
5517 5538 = 0.03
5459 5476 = 0.06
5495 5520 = 0.10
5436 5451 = -0.03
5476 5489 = 0.09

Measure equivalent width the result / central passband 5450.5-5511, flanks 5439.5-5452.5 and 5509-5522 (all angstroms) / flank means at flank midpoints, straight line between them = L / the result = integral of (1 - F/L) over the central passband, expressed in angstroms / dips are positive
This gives 2.8 angstroms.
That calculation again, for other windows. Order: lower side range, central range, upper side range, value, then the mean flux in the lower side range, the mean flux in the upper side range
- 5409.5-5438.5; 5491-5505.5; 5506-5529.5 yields 0.5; 10.8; 10.6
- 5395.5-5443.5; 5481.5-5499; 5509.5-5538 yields 0.6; 10.8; 10.9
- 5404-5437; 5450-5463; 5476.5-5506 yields -0.8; 10.8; 10.3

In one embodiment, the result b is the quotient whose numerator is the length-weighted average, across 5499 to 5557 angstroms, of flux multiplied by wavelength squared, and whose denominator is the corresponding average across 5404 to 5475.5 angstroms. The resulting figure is 1.04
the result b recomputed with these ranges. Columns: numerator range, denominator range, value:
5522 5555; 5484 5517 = 1.12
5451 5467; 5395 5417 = 1.04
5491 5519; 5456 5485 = 1.00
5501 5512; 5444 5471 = 0.93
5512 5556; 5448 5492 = 1.08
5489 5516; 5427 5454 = 0.96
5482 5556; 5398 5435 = 1.05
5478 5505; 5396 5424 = 0.98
